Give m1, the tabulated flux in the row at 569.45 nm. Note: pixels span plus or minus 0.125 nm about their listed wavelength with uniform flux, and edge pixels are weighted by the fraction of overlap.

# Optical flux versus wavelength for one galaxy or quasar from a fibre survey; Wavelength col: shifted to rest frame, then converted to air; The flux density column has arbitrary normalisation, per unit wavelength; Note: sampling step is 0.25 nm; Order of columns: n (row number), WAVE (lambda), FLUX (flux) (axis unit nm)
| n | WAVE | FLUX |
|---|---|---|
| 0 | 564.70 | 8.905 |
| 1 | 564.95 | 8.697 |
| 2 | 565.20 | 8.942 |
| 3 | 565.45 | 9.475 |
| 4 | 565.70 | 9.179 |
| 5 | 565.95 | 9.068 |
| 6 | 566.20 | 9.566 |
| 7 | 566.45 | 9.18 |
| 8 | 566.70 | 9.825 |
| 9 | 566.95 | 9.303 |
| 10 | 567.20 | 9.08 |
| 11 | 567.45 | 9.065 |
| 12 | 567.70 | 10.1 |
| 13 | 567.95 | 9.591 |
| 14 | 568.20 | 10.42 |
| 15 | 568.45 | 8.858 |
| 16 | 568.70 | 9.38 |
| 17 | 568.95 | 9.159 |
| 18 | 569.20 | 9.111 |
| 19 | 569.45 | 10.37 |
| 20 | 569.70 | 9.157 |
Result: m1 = 10.37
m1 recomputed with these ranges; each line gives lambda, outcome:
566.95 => 9.303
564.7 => 8.905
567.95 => 9.591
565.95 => 9.068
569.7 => 9.157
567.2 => 9.08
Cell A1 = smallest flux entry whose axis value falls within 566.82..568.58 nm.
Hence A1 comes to 8.858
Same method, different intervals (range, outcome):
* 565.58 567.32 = 9.068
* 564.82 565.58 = 8.697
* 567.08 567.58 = 9.065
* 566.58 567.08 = 9.303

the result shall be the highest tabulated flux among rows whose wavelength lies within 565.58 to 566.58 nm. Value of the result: 9.566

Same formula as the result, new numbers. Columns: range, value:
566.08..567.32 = 9.825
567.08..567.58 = 9.08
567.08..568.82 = 10.42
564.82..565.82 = 9.475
